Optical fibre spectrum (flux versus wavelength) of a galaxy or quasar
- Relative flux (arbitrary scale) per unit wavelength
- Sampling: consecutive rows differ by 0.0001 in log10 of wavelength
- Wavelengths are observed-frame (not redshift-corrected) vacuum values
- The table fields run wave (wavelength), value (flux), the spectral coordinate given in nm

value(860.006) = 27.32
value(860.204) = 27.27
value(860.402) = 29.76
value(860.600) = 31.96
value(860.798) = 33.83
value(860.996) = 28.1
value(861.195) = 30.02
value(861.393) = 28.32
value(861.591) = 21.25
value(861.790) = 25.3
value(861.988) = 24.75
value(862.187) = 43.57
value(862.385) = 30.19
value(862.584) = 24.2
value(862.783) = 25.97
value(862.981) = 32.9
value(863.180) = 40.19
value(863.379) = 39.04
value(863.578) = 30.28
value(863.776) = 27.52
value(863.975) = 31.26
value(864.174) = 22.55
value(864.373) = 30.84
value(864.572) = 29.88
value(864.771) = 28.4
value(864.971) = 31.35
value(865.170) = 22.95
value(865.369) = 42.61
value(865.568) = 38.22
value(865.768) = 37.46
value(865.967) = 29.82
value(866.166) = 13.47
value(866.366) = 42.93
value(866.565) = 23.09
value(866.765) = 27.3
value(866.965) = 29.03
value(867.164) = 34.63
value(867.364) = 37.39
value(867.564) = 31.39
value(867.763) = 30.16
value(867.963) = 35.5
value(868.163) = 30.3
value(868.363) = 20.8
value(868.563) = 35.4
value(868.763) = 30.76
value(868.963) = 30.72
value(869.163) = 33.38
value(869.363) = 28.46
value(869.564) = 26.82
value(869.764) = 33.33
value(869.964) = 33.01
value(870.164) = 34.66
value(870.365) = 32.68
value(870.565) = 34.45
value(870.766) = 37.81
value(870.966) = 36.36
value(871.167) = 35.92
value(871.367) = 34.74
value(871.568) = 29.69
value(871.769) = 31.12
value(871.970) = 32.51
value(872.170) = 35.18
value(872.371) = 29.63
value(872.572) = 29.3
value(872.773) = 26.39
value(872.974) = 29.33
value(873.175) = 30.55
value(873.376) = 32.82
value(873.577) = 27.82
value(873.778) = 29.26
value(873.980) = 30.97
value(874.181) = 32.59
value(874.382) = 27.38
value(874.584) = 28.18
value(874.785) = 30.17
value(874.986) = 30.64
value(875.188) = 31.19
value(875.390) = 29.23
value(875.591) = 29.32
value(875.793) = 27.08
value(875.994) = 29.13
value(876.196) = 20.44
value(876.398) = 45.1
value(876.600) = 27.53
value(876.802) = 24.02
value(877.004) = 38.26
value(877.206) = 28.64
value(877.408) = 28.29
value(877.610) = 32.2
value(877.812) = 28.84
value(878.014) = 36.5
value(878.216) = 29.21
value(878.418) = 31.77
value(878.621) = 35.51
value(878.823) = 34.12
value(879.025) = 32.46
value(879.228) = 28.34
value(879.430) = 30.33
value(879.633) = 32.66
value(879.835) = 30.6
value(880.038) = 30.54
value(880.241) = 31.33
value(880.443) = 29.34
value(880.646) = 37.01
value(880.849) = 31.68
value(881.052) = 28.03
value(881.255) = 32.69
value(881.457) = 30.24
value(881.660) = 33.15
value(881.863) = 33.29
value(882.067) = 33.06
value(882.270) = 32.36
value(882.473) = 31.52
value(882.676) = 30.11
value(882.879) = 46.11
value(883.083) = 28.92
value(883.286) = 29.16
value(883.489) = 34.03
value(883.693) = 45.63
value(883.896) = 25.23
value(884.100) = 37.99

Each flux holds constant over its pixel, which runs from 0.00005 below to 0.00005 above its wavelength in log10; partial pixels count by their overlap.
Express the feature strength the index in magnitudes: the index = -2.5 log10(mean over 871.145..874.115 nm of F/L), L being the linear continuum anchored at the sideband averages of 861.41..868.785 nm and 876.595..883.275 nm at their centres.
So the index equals 0.01 mag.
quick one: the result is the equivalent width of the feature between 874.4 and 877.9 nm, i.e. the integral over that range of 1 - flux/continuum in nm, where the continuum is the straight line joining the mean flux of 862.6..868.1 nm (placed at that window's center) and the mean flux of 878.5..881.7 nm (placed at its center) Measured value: 0.19 nm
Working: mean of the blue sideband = 31.2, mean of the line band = 29.8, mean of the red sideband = 31.7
